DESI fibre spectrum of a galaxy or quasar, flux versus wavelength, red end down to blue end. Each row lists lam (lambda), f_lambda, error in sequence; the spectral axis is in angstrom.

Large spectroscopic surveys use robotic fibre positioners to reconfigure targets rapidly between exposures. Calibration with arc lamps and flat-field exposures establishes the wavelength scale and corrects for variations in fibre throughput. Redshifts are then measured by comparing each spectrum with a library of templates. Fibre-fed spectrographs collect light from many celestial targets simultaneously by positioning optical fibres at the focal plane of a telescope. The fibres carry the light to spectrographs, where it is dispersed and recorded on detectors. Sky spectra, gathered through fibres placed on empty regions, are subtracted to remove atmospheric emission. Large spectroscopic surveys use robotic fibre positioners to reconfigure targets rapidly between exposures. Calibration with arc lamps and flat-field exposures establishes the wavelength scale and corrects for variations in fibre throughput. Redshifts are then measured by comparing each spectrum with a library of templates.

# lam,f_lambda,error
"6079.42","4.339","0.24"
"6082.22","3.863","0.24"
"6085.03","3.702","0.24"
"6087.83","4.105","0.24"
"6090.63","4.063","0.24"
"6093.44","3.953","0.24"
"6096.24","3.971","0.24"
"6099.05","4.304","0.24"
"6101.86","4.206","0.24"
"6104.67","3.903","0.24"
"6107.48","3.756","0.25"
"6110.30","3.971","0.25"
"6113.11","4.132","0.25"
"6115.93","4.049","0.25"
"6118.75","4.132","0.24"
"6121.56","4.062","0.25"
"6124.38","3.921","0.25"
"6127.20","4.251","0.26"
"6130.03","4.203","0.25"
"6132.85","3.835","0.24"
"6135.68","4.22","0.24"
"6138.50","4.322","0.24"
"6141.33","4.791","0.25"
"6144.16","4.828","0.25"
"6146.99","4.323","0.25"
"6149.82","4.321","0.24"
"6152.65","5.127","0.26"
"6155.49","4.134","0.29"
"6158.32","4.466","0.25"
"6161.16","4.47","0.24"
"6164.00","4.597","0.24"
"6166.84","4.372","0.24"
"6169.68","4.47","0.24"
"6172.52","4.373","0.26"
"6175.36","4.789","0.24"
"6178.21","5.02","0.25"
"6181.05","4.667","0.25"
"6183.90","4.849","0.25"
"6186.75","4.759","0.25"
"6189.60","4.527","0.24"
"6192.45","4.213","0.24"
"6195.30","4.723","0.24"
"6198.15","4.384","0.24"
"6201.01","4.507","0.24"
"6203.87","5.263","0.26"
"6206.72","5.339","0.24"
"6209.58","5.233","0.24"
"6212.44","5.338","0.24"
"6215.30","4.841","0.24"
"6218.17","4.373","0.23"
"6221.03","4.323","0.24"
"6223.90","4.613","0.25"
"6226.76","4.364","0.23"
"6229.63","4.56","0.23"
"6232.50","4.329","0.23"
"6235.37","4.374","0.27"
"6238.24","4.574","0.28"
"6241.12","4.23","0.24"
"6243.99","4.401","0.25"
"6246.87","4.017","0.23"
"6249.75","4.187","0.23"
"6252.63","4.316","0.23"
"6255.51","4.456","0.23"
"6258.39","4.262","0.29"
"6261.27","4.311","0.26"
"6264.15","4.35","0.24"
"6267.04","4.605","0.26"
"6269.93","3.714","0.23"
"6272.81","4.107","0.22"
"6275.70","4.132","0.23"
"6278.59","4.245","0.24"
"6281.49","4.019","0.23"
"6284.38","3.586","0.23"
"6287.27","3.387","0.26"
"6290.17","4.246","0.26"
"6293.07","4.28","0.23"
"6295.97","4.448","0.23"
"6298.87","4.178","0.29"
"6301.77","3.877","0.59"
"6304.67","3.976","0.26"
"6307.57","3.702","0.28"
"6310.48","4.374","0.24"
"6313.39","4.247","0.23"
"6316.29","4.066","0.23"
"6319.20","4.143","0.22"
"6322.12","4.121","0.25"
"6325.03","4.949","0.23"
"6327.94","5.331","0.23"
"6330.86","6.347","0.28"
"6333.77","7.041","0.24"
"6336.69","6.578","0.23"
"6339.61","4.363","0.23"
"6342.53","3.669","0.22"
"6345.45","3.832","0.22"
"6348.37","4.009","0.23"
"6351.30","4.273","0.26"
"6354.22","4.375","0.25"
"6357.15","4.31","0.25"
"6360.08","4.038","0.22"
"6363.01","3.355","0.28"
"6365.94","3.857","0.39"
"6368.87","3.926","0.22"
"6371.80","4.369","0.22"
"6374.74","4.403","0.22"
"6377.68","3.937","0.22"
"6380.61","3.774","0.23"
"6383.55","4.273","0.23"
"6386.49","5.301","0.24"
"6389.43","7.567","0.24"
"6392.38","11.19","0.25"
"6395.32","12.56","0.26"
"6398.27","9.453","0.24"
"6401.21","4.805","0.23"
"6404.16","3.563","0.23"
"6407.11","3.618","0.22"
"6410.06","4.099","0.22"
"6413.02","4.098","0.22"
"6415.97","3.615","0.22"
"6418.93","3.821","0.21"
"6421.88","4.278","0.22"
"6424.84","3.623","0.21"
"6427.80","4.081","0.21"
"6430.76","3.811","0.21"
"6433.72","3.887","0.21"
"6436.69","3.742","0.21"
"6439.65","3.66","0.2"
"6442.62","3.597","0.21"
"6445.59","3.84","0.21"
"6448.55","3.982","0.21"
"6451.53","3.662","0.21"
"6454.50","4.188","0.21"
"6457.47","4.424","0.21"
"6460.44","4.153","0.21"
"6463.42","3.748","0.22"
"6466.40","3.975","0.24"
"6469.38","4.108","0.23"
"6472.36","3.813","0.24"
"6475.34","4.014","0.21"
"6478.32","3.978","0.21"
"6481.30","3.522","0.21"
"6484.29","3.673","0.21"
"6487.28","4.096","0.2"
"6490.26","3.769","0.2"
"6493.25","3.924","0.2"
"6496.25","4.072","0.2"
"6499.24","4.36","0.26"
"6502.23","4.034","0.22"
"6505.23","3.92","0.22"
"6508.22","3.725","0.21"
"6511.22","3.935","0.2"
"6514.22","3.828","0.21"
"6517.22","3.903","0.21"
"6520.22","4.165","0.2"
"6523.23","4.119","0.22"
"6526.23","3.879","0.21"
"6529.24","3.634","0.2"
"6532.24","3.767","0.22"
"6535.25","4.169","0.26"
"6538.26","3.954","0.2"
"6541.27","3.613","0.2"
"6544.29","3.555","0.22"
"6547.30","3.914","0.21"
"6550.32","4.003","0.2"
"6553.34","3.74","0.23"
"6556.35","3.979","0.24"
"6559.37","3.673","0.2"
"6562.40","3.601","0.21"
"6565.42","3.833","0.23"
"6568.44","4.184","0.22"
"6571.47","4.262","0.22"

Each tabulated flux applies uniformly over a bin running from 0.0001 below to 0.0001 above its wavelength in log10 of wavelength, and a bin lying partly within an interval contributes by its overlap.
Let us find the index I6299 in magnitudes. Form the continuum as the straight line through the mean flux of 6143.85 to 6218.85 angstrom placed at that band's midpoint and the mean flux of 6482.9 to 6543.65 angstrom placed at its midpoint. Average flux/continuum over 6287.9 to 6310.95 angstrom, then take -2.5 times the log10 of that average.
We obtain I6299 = 0.08 mag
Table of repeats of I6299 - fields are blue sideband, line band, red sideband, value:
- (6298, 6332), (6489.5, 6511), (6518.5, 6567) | 0.00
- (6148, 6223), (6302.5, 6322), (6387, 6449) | 0.20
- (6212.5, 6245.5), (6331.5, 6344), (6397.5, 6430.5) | -0.24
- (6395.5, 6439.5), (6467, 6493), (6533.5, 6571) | 0.09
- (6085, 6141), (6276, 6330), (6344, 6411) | 0.16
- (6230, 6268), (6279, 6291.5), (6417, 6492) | 0.11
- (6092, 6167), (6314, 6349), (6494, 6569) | -0.20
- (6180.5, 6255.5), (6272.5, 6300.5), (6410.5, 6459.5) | 0.08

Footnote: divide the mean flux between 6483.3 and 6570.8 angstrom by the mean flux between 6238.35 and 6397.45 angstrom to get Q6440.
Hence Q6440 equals 0.83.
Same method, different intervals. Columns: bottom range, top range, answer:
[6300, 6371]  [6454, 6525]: 0.89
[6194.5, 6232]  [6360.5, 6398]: 1.22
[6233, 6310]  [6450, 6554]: 0.94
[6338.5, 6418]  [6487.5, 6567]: 0.78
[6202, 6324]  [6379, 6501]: 1.06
